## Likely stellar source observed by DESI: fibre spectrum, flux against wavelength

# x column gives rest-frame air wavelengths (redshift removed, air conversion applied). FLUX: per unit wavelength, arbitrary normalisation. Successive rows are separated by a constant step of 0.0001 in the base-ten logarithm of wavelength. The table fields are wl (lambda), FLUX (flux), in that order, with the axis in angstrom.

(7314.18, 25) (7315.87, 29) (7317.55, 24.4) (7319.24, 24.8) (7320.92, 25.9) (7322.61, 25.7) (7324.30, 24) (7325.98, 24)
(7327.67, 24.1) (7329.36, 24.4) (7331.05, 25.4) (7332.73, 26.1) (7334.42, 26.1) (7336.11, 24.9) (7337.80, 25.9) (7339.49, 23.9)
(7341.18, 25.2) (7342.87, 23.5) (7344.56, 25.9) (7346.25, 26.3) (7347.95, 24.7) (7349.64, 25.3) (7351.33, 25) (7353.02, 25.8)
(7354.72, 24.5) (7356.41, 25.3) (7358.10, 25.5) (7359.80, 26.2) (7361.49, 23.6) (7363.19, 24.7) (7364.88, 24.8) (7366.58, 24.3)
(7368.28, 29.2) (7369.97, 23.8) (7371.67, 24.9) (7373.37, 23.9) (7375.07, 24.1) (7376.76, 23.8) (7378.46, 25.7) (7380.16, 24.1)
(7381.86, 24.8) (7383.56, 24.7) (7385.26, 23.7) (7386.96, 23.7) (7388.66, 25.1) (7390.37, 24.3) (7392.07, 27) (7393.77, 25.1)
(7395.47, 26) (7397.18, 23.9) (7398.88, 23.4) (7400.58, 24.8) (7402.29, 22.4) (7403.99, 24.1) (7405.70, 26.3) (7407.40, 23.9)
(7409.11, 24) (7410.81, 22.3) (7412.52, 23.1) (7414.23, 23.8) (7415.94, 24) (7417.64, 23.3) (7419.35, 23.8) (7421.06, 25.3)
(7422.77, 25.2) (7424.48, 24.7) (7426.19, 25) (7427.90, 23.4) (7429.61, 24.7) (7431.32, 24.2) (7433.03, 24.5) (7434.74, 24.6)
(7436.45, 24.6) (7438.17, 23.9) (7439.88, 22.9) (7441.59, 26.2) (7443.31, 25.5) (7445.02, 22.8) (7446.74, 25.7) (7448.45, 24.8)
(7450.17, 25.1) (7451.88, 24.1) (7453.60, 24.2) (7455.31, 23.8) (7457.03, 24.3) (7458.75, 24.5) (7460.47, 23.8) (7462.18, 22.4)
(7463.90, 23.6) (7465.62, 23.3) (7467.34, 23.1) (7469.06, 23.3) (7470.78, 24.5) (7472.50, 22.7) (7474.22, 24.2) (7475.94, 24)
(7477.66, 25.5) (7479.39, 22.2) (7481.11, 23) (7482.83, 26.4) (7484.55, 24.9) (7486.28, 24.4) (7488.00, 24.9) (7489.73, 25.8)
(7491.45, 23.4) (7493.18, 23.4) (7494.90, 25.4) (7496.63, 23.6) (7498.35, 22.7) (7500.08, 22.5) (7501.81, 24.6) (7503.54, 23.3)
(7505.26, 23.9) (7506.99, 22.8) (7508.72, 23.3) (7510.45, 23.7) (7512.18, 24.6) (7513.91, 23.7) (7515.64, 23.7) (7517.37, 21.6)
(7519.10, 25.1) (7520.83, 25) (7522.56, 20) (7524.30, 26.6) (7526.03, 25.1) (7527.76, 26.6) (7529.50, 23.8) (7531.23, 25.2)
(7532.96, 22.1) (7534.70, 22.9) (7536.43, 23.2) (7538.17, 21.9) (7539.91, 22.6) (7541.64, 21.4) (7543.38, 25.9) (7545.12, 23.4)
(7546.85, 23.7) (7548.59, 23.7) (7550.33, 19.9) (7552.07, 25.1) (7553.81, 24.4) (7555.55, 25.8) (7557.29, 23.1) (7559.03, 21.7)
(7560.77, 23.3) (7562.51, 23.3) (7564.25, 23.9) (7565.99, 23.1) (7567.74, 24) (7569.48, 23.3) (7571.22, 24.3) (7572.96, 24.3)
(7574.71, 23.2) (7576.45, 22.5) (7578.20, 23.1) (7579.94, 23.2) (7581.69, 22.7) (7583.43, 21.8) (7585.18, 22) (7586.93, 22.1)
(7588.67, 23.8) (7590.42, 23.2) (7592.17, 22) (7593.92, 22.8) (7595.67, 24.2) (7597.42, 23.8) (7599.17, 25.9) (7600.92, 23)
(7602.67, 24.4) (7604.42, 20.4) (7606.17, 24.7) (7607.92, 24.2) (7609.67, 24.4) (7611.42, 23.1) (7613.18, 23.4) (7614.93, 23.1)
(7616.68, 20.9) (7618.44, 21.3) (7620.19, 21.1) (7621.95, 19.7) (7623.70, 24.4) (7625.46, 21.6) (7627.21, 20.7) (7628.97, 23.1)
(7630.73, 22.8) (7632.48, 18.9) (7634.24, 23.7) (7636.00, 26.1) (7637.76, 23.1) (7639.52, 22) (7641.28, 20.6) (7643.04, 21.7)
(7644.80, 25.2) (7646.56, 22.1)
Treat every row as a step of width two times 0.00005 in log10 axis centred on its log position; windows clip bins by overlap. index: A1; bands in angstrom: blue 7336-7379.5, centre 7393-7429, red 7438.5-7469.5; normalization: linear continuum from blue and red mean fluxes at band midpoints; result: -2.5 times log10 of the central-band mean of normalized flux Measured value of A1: 0.01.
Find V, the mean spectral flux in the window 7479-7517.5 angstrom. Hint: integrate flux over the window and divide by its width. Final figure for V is 23.9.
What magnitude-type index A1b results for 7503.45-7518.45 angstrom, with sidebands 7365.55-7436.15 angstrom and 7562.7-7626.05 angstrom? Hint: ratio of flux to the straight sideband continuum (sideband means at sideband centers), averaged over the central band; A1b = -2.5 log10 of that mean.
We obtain 0.01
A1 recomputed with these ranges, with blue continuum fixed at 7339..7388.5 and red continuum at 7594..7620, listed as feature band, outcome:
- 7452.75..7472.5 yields 0.025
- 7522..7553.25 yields 0.008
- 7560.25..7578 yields 0.001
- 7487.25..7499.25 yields -0.006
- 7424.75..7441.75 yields 0.003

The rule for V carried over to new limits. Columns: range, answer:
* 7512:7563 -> 23.6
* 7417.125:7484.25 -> 24.2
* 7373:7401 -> 24.6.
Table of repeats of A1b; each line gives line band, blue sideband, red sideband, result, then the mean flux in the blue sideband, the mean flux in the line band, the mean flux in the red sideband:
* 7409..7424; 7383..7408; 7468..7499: 0.03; 24.6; 23.9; 24.1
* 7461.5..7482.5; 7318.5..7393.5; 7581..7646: 0.02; 25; 23.6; 22.8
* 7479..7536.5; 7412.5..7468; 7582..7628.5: -0.02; 24.2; 24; 22.8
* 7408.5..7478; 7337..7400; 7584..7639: 0.01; 24.9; 24.1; 22.8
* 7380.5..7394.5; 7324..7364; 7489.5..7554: 0.00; 25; 24.8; 23.6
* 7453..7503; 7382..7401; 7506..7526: 0.00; 24.7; 23.9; 23.7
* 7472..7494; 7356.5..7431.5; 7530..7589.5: -0.02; 24.5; 24.2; 23.2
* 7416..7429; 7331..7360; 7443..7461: 0.01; 25.3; 24.4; 24.4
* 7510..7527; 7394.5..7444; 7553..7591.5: -0.01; 24.3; 23.9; 23.3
